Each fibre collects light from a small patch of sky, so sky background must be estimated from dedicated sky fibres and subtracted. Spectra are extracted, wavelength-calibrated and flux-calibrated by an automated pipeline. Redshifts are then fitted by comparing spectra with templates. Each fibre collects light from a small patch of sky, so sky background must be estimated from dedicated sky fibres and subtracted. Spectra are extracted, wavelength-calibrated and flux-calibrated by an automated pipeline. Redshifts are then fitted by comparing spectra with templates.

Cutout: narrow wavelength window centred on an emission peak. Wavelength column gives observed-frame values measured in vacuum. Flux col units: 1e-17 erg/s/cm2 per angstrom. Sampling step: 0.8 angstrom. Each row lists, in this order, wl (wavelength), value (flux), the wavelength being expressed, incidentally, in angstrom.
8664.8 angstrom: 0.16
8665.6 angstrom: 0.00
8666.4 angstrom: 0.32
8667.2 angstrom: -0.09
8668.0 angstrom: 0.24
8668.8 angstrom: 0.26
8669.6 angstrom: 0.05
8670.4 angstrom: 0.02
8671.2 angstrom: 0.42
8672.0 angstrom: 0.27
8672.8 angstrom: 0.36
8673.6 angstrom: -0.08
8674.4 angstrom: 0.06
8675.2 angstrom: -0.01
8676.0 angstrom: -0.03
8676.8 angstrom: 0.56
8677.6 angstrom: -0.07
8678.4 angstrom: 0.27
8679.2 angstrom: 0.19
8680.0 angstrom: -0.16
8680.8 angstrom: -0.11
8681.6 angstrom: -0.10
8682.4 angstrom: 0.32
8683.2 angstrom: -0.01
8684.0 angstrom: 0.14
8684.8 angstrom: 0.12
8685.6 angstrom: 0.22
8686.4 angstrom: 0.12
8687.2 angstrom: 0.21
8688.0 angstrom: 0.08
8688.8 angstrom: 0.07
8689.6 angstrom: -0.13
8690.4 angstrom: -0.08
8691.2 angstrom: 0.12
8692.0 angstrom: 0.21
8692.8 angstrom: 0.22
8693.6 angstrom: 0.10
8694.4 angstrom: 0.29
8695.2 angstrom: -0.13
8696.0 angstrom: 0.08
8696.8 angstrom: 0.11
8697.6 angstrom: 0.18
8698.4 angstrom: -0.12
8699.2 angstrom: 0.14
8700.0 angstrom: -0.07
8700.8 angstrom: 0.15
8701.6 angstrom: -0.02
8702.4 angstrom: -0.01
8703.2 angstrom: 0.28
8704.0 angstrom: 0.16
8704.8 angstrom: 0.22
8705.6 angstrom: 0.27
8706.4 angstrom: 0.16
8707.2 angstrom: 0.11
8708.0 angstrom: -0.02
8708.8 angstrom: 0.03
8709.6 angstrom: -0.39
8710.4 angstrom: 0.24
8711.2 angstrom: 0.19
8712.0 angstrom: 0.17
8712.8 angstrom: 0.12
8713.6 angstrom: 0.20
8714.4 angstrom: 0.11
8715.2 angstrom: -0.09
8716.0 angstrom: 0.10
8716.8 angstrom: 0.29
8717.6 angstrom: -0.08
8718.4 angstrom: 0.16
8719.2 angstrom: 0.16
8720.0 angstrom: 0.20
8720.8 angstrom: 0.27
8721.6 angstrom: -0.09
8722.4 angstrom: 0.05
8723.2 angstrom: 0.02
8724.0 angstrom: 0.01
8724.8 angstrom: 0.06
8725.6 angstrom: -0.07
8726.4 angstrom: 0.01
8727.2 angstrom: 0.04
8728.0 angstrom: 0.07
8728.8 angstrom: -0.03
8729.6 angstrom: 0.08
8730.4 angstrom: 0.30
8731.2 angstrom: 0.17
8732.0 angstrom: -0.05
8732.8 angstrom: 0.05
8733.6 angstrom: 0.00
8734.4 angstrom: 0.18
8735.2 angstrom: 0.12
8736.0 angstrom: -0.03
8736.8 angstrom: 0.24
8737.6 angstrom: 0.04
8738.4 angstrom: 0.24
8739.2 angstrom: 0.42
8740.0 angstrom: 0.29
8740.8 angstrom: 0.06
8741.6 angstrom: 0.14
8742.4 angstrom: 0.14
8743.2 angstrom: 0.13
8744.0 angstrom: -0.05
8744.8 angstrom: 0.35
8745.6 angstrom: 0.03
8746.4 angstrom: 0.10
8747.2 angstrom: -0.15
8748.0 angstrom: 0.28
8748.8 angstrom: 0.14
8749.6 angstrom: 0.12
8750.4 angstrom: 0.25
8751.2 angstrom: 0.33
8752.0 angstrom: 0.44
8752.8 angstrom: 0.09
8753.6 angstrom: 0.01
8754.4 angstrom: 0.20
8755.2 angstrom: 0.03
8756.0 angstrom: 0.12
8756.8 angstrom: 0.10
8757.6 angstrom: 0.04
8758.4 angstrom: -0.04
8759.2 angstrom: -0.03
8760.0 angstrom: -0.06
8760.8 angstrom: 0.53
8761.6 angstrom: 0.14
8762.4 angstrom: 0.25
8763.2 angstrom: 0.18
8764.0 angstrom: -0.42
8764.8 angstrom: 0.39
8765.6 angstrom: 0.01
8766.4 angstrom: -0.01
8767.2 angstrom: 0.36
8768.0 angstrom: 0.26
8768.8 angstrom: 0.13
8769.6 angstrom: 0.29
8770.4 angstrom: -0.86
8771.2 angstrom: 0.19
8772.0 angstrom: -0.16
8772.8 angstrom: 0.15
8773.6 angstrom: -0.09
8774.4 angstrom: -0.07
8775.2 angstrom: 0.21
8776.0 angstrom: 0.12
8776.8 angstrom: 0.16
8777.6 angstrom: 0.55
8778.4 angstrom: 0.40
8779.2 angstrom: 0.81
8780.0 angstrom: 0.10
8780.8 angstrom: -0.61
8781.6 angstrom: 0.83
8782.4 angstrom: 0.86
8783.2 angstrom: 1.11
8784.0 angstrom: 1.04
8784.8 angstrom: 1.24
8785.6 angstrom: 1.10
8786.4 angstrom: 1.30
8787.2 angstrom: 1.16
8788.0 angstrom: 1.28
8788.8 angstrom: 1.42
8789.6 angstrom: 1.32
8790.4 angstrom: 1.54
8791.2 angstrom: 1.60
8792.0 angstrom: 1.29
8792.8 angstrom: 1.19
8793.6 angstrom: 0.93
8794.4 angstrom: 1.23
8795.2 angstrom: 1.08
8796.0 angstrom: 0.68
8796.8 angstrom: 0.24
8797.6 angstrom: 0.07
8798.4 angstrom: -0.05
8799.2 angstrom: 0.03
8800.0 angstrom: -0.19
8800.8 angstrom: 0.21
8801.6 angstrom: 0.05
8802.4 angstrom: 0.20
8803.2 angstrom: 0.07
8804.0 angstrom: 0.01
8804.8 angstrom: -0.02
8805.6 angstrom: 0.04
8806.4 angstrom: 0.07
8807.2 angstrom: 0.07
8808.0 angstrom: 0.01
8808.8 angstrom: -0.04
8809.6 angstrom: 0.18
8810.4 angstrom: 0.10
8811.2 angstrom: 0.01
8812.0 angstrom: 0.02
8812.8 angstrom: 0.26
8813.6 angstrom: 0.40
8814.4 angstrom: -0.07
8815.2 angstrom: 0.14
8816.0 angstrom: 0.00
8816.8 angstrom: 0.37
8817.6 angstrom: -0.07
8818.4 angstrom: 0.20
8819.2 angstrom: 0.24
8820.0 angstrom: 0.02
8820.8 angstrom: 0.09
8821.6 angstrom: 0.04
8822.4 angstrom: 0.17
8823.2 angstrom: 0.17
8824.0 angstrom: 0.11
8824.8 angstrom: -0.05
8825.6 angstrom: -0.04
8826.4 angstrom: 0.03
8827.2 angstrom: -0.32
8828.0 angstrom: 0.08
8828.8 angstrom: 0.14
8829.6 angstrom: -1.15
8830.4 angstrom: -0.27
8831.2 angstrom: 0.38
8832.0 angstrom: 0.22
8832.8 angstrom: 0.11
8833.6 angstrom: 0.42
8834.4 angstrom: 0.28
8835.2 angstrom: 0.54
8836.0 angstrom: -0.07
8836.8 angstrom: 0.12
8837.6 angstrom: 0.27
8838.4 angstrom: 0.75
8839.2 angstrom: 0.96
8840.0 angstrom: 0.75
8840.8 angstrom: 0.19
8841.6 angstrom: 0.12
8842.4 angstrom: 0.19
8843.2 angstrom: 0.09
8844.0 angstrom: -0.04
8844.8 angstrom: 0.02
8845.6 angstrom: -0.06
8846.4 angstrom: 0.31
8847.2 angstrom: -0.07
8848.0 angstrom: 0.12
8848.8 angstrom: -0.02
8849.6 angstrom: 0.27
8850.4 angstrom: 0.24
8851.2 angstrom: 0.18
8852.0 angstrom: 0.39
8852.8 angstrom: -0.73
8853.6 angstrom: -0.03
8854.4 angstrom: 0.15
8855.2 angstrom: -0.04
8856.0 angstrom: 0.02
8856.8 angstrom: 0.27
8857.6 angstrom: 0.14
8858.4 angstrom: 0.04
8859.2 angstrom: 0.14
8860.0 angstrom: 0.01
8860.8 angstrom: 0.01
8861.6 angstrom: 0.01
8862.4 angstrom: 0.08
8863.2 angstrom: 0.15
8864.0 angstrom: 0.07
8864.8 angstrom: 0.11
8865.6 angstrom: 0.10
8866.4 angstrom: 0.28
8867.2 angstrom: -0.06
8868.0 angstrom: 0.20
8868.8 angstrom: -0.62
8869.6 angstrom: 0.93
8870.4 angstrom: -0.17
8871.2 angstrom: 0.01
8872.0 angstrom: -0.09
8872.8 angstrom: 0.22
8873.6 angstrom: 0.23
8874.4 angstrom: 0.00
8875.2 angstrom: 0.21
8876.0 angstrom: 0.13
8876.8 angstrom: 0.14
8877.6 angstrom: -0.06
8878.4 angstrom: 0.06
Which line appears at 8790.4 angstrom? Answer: [O II]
